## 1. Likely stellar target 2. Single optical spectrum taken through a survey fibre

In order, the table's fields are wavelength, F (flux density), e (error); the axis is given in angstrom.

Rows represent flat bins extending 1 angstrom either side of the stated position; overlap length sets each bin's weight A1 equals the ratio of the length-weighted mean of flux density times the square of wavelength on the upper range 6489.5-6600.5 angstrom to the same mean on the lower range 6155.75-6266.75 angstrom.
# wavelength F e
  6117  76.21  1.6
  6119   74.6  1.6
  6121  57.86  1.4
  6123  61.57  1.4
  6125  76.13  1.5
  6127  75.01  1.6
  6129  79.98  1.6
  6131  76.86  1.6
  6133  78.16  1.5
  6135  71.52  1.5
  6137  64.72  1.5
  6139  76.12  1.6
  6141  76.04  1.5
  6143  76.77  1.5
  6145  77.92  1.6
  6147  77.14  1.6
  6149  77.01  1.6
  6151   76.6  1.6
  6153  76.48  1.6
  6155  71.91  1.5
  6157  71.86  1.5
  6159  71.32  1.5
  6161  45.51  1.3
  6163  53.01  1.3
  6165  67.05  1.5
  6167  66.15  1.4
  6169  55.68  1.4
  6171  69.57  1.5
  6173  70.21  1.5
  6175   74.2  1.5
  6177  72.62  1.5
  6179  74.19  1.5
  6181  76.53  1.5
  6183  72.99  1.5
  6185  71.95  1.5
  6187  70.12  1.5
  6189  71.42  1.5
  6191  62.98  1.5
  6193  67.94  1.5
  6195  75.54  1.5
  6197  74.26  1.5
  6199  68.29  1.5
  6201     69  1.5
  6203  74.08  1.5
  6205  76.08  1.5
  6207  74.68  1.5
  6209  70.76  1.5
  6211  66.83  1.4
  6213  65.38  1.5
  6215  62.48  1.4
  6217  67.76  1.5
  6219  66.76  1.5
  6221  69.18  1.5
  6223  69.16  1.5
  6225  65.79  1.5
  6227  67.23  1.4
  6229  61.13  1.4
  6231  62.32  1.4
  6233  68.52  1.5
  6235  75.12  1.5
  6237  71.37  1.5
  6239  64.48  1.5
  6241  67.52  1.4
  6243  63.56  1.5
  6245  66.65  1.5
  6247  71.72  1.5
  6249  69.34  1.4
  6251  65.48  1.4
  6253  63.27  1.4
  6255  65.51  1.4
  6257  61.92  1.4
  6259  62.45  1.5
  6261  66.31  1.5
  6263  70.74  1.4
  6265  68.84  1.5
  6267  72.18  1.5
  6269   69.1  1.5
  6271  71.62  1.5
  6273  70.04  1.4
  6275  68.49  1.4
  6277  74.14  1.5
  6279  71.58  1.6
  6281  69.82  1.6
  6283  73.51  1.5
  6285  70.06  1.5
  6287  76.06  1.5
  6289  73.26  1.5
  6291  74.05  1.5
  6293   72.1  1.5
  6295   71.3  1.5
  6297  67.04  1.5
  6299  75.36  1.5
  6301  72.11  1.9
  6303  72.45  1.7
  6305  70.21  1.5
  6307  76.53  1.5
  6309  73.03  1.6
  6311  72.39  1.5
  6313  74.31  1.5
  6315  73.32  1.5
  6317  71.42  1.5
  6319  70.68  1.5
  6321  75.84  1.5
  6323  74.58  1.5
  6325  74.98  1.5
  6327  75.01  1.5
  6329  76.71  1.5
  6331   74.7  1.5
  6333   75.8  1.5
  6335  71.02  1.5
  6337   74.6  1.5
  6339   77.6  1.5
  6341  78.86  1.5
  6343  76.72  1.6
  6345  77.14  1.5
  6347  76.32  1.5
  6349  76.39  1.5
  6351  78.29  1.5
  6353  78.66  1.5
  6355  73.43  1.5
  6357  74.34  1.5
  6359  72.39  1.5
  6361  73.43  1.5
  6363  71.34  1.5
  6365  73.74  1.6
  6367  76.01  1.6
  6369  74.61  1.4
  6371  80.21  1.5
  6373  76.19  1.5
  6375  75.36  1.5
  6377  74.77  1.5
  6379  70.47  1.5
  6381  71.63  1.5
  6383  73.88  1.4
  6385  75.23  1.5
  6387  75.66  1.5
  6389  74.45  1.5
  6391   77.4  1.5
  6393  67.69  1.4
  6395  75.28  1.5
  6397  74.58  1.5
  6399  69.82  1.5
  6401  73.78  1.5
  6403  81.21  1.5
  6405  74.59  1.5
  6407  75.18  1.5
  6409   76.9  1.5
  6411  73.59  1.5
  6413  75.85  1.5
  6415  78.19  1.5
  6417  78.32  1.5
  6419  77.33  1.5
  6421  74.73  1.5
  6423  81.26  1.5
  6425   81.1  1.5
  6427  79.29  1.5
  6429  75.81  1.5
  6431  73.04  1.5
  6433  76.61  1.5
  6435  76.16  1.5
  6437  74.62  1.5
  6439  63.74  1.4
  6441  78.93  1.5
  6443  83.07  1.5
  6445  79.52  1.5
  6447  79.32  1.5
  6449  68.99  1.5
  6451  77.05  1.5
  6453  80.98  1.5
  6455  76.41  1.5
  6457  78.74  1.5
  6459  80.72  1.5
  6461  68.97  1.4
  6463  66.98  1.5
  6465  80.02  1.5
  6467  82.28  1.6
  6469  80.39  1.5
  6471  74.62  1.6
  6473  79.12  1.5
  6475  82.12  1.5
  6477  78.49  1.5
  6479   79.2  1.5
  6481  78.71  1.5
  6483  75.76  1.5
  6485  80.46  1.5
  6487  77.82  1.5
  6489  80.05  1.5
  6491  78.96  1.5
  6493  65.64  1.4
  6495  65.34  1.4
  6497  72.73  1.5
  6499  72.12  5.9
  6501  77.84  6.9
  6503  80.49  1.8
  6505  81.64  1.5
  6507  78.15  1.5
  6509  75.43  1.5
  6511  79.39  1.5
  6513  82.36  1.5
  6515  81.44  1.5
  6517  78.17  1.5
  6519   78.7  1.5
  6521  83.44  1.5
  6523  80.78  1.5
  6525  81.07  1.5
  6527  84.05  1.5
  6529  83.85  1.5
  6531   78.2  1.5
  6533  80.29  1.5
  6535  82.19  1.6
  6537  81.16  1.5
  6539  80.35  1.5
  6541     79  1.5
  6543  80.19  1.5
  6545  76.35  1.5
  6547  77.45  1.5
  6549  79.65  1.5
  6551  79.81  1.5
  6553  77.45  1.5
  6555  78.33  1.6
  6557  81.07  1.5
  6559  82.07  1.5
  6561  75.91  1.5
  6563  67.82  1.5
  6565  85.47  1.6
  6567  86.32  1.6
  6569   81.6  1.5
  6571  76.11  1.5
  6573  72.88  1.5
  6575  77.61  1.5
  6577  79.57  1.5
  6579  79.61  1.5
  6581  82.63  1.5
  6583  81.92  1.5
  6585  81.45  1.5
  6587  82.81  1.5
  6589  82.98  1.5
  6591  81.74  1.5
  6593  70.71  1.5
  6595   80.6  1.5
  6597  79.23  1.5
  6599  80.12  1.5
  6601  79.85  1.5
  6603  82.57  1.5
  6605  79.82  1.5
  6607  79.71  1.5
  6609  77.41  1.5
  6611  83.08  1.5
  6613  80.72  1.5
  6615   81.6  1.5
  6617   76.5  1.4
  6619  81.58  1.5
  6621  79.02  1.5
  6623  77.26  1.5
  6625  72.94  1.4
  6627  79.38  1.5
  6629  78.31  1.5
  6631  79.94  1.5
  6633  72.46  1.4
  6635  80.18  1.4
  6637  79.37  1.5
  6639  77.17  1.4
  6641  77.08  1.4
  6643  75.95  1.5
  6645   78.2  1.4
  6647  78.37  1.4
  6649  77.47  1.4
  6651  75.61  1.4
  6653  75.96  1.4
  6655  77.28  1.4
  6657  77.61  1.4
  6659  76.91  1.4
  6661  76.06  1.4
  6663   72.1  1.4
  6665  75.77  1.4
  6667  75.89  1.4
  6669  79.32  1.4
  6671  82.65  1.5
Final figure 1.3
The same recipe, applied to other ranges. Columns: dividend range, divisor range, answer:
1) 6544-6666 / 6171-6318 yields 1.26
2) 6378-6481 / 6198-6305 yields 1.17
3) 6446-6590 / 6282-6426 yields 1.11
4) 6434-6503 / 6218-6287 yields 1.20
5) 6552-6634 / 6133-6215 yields 1.28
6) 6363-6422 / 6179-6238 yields 1.14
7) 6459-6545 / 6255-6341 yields 1.16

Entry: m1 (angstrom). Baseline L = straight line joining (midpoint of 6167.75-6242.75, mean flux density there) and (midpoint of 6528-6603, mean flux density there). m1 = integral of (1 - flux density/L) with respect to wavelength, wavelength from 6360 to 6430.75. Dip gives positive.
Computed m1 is -0.6 angstrom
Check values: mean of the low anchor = 69.2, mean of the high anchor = 79.6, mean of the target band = 75.4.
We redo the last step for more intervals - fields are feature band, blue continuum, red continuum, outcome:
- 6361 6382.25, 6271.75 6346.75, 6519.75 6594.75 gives 0.19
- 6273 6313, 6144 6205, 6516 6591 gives 0.54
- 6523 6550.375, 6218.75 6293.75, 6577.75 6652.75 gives -1.26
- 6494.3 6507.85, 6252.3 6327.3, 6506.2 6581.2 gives 0.44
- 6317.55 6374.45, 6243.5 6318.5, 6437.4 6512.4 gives -2.16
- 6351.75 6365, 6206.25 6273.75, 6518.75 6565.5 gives -0.32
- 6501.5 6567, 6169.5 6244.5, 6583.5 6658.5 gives -2.62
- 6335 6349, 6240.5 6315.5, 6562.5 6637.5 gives -0.86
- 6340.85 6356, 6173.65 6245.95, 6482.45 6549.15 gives -0.68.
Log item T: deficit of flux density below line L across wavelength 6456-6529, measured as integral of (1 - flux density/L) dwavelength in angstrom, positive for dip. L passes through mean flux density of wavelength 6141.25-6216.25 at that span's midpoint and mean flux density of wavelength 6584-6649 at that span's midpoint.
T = -1.4 angstrom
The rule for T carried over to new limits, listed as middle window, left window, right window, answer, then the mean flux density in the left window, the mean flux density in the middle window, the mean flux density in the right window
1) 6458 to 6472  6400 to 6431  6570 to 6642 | 0.2 angstrom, 77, 76.3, 79.1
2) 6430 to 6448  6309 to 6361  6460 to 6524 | 0.1 angstrom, 75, 76.1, 77.4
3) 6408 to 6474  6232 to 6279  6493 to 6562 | -1.1 angstrom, 68.3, 76.7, 78.8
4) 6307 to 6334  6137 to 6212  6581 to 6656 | -0.3 angstrom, 70.8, 74.2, 78.9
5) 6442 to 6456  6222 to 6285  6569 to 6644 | -0.7 angstrom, 68.1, 77.9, 79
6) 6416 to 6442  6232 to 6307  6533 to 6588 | -0.4 angstrom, 69.7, 76.2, 79.5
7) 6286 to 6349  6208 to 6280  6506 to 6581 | -3.1 angstrom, 67.6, 74.1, 79.6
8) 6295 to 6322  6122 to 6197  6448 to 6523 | 0.5 angstrom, 71.1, 72.6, 77.3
